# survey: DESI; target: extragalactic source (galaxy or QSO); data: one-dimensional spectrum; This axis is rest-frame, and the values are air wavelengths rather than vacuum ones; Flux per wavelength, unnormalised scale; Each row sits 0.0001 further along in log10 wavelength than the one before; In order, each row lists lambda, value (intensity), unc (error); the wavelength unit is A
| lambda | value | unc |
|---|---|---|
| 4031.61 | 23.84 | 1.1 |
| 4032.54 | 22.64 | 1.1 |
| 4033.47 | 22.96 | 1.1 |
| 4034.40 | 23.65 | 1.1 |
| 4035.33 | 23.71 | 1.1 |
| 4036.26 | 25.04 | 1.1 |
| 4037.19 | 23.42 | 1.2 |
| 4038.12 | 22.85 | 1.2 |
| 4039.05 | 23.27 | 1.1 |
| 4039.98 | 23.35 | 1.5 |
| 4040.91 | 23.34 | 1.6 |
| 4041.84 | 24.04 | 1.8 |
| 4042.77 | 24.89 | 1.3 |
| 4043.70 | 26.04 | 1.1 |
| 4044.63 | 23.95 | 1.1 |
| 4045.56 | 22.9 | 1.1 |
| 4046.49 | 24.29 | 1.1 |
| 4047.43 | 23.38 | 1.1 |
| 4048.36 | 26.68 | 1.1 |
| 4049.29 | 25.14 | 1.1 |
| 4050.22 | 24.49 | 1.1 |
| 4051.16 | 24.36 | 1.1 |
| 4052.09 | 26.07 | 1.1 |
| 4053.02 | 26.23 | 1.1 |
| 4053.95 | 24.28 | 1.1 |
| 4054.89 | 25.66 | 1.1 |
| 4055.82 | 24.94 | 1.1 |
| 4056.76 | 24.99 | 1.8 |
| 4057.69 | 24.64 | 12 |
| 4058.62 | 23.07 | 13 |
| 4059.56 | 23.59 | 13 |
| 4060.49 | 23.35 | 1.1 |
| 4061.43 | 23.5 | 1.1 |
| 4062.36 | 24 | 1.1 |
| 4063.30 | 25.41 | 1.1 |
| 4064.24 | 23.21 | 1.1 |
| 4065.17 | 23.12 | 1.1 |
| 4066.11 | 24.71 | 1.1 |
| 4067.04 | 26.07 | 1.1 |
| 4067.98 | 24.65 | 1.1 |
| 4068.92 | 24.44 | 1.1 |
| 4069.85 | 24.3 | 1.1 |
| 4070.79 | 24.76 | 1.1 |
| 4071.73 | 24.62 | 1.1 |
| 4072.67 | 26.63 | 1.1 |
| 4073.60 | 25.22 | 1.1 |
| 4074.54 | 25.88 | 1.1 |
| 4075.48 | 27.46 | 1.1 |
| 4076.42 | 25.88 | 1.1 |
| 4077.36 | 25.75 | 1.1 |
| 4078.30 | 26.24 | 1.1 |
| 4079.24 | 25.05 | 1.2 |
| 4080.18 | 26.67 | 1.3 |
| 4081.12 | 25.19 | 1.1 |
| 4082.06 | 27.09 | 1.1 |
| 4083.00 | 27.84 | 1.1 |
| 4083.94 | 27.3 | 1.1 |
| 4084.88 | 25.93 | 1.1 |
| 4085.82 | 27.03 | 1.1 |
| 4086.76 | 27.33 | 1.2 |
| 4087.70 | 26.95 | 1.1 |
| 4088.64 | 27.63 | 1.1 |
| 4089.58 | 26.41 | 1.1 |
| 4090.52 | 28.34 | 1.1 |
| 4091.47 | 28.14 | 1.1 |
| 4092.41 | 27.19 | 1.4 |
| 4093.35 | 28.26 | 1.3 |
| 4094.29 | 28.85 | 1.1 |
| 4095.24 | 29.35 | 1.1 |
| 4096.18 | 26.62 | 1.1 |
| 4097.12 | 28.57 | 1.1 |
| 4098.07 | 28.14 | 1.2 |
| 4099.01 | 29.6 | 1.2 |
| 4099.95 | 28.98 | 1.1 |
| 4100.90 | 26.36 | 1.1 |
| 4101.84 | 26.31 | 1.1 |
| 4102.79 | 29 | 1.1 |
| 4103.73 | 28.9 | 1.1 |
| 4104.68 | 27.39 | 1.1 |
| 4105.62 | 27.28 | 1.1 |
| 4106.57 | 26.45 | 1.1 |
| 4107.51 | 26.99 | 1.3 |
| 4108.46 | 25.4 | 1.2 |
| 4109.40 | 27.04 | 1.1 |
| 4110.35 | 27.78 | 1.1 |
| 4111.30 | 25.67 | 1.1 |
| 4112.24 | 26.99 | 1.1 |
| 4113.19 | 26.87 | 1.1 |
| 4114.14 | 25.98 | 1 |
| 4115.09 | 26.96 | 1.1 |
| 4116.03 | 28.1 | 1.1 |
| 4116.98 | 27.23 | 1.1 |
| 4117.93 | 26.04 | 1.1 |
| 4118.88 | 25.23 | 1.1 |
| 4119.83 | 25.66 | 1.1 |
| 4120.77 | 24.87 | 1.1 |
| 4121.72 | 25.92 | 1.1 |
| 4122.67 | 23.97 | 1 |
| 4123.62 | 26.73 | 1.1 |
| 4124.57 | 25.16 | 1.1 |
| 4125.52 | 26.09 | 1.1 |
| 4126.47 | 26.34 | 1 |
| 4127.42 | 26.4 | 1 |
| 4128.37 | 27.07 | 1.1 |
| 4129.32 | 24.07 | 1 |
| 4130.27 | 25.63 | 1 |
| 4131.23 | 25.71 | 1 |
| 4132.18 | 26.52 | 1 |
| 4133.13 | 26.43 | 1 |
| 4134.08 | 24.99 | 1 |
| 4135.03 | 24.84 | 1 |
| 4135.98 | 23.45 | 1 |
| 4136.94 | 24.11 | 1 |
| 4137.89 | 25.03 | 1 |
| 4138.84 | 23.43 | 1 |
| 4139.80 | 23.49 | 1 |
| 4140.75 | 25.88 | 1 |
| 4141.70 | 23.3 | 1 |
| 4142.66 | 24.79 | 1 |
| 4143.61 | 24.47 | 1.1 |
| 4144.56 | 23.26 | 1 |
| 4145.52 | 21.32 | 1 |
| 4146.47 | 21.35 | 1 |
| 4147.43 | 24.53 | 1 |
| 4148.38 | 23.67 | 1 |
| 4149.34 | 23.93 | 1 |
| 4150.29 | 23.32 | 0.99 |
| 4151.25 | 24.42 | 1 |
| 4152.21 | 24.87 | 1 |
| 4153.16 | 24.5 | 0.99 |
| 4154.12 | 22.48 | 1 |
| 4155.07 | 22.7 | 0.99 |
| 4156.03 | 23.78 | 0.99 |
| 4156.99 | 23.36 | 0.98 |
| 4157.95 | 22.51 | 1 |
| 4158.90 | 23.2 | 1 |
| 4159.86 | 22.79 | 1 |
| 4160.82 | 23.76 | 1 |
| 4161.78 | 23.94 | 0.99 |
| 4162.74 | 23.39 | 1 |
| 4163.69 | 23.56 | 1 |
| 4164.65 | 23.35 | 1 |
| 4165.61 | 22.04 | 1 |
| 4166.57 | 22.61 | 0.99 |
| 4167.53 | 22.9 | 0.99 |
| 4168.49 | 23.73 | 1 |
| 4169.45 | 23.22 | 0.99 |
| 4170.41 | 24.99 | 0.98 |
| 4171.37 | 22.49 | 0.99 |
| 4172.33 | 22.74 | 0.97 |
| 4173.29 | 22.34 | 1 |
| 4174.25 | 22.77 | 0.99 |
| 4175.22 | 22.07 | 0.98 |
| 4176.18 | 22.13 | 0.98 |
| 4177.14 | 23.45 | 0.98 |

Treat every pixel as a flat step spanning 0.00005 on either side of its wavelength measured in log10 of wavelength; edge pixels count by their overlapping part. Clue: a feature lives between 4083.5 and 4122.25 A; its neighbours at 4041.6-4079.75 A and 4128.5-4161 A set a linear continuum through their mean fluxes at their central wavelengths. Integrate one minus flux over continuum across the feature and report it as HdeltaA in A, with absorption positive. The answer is -4.38 A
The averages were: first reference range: 24.8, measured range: 27.2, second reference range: 24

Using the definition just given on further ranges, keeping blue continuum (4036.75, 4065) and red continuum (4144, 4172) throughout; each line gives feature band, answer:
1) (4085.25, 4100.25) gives -2.5 A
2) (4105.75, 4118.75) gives -1.6 A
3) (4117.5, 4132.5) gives -1.3 A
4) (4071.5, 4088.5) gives -1.7 A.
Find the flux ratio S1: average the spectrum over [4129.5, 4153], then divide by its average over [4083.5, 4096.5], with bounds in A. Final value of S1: 0.9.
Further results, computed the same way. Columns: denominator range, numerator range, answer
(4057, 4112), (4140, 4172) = 0.89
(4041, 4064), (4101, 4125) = 1.08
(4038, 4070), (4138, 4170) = 0.96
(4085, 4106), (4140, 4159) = 0.85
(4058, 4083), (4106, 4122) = 1.06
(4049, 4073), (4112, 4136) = 1.05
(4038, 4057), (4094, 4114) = 1.12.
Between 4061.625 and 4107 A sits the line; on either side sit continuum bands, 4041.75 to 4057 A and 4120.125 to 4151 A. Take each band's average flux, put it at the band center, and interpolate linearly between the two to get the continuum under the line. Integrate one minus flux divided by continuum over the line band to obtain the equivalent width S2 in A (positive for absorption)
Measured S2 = -3.27 A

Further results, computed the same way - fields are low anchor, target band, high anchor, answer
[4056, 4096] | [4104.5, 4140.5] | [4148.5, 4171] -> -1.96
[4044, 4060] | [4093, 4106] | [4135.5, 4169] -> -2.16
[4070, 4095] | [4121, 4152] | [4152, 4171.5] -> -0.34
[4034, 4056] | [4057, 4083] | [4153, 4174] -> -0.95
